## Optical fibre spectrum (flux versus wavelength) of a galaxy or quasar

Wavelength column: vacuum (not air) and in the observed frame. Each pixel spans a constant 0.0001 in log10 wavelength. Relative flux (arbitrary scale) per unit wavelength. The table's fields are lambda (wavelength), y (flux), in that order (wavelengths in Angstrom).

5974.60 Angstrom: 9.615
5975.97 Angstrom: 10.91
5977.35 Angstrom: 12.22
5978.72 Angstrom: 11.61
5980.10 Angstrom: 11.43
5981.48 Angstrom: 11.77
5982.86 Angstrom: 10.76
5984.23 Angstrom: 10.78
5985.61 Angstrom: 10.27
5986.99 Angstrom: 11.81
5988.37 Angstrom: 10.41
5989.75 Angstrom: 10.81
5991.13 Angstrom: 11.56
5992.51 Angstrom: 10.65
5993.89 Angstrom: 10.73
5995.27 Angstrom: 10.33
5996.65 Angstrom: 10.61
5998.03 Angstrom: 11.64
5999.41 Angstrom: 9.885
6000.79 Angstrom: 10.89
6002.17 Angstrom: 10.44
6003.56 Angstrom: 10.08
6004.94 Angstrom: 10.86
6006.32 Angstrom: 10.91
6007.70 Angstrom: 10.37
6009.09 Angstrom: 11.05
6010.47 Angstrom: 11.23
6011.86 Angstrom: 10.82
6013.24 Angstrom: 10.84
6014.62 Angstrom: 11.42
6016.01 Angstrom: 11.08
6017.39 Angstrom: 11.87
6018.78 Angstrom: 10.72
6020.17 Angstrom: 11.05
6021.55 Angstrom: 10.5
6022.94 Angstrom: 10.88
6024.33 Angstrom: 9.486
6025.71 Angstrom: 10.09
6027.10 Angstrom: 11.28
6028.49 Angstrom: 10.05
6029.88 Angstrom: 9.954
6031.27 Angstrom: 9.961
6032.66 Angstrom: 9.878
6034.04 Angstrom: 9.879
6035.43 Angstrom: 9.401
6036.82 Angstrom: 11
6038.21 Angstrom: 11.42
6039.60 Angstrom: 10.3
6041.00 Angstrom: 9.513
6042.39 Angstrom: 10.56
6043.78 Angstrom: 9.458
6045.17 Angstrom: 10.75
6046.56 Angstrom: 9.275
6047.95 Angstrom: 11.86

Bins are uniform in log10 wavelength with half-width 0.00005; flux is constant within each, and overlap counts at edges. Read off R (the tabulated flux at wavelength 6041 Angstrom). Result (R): 9.513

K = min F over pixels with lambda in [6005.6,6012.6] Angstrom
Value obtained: 10.37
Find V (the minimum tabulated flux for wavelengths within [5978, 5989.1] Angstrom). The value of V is 10.27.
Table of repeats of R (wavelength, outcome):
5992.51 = 10.65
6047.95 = 11.86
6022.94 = 10.88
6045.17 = 10.75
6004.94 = 10.86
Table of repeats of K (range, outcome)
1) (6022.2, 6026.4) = 9.486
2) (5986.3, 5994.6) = 10.41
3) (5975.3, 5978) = 10.91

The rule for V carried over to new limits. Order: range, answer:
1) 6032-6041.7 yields 9.401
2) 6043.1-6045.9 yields 9.458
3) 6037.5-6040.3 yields 10.3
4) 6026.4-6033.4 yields 9.878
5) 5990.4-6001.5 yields 9.885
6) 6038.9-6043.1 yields 9.513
